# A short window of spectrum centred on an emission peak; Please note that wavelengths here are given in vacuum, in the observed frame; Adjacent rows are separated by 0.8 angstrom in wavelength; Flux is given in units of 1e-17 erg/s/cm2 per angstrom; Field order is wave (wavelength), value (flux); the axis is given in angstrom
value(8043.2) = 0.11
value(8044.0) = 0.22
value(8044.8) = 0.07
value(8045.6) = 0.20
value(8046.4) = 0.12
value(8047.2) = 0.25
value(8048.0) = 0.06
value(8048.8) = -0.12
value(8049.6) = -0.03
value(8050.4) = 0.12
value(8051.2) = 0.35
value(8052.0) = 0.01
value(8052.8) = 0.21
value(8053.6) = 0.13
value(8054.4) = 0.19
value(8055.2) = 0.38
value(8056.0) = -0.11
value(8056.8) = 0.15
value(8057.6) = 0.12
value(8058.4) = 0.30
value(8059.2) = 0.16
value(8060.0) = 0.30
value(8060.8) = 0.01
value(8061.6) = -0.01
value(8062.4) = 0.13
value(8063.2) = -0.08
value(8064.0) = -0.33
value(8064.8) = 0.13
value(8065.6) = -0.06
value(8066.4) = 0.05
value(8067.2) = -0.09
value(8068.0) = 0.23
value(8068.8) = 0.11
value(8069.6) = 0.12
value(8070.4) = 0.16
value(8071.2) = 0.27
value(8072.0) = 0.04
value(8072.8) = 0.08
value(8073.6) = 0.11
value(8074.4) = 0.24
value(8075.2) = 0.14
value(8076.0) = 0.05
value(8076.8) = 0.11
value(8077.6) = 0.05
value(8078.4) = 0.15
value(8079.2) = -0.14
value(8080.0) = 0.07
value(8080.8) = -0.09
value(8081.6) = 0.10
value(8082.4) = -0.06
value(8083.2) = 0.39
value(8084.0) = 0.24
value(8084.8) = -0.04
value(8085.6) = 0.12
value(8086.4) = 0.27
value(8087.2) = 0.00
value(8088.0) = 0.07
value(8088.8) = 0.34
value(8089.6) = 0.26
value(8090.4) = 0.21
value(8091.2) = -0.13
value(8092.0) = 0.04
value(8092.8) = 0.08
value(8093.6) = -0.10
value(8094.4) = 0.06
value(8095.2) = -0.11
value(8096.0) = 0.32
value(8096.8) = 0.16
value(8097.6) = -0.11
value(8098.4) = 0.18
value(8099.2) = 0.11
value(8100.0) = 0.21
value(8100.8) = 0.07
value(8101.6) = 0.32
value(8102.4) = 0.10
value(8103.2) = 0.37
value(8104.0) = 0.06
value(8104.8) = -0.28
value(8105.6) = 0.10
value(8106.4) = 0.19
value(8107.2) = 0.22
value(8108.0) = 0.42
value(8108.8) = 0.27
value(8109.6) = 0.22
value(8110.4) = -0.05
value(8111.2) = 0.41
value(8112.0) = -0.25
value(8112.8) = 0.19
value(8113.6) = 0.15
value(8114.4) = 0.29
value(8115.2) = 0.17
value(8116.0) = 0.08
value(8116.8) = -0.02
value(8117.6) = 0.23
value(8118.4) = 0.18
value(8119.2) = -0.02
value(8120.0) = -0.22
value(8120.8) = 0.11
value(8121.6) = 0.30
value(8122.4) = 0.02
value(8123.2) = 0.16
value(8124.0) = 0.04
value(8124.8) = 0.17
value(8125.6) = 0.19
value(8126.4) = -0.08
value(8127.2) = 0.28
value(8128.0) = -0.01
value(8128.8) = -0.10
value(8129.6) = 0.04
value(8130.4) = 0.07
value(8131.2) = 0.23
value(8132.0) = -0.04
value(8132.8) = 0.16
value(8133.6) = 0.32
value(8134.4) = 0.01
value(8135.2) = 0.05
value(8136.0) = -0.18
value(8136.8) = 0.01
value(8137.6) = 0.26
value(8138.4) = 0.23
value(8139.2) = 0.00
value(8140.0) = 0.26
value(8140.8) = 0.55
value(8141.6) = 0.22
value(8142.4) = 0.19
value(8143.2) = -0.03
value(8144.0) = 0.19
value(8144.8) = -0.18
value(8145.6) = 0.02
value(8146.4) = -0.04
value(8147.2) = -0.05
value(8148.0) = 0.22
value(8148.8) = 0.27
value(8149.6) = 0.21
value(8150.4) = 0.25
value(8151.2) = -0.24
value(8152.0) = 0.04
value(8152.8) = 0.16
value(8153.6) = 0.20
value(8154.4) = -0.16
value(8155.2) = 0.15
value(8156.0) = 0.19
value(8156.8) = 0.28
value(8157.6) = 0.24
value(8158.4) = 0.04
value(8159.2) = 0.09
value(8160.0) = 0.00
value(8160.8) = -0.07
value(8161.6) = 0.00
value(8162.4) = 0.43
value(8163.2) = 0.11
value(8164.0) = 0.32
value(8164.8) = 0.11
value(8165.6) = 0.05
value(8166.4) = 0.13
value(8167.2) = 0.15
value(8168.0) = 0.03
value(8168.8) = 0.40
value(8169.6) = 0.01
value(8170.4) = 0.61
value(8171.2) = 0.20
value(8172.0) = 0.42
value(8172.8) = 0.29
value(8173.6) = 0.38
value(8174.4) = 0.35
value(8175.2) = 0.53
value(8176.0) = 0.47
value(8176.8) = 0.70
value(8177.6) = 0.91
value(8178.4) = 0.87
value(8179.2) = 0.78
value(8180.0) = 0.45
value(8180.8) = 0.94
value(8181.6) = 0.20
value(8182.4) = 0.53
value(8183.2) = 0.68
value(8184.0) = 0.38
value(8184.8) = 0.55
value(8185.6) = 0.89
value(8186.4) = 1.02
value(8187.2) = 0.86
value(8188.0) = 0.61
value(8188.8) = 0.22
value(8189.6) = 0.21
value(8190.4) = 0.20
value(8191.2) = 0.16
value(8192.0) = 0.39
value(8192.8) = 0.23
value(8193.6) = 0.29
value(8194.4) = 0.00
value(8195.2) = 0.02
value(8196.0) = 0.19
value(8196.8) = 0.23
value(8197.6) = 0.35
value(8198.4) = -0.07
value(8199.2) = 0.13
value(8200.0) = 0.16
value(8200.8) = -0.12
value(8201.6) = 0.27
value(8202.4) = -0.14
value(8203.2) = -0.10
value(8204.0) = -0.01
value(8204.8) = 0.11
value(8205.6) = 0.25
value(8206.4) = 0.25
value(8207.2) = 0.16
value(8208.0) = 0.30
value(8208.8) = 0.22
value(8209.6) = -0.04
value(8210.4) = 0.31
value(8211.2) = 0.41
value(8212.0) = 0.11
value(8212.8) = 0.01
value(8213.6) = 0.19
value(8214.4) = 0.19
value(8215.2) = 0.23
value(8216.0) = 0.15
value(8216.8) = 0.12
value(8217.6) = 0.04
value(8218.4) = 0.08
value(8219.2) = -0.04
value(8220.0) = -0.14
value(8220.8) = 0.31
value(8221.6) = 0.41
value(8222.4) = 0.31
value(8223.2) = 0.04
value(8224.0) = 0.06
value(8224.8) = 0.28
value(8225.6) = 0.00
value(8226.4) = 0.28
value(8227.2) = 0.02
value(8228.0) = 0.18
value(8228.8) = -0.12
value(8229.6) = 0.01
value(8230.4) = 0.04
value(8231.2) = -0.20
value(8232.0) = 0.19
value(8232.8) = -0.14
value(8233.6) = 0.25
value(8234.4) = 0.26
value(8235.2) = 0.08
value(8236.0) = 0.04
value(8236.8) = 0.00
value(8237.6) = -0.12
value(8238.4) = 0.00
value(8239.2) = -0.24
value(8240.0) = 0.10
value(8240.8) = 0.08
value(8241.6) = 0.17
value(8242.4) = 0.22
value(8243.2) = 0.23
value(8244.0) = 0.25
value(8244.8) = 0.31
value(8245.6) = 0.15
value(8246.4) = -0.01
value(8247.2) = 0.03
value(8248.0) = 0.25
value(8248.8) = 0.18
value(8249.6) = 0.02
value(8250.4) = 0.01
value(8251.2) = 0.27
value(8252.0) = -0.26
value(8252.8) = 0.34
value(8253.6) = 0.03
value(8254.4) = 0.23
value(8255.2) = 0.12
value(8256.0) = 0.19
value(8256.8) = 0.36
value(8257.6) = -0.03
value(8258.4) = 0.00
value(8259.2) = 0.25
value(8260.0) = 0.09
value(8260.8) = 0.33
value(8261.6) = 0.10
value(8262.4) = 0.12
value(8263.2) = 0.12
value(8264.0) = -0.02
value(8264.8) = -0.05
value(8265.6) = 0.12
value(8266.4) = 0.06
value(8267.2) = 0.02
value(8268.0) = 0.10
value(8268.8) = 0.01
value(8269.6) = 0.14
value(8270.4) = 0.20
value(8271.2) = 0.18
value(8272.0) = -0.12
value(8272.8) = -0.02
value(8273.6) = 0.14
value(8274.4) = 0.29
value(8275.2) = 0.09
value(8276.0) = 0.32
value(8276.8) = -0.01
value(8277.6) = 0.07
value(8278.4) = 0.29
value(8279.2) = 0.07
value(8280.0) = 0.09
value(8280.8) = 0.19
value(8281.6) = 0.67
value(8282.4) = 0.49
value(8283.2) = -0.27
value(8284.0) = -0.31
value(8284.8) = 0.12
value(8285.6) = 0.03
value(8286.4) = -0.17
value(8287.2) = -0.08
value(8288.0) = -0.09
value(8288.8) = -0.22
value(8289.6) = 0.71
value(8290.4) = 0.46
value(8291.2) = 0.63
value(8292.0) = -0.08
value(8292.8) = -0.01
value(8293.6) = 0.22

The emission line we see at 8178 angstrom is [O II] 3727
